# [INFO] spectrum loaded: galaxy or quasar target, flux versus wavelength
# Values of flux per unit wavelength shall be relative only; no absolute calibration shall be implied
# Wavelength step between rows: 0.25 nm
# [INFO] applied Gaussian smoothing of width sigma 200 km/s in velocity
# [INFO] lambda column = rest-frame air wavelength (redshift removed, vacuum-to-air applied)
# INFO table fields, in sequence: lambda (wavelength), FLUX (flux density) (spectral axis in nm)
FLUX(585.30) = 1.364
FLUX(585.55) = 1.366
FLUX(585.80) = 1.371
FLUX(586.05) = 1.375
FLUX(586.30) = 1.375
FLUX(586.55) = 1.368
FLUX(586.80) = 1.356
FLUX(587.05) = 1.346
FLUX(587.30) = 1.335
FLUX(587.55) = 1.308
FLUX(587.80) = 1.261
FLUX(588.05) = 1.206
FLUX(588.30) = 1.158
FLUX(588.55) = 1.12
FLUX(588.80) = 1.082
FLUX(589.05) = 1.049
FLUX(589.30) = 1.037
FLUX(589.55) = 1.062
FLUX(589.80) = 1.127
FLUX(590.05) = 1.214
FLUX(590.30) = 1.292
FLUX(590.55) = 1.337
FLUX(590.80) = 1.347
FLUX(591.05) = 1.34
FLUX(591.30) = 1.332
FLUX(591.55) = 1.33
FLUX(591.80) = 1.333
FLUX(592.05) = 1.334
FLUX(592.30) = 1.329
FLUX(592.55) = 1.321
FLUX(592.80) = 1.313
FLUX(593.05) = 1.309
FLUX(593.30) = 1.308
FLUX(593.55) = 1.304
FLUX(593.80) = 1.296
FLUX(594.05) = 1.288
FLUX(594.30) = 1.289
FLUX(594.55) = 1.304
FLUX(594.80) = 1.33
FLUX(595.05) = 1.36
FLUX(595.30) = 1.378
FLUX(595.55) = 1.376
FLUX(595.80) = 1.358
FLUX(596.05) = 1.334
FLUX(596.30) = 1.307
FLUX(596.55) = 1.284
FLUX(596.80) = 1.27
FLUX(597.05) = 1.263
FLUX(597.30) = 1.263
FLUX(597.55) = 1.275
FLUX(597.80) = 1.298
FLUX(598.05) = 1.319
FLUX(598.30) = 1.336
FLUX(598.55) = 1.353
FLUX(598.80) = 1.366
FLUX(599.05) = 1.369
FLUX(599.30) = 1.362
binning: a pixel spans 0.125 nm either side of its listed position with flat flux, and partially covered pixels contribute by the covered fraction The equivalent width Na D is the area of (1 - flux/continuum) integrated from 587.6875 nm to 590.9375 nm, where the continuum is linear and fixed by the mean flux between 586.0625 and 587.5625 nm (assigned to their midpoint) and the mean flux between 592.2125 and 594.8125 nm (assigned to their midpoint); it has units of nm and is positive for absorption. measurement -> 0.39 nm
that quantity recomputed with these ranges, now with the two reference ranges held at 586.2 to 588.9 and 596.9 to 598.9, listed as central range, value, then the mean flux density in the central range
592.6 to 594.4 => -0.02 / 1.3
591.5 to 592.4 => -0.03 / 1.33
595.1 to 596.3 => -0.05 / 1.36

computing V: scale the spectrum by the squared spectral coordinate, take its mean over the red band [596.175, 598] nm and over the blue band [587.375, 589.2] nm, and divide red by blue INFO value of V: 1.13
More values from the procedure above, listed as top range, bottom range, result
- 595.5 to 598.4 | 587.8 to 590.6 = 1.16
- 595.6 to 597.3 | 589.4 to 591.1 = 1.07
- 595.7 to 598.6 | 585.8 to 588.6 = 1.04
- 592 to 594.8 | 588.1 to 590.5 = 1.17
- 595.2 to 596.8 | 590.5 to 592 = 1.01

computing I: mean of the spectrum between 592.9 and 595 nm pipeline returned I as 1.31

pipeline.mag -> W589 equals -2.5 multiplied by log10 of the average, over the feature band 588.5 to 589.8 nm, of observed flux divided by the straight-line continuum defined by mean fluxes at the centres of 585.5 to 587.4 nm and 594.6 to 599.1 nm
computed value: 0.25 mag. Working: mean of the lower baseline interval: 1.36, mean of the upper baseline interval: 1.32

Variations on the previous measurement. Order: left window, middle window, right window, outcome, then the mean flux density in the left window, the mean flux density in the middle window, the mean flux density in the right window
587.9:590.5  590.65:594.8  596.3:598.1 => -0.099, 1.14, 1.32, 1.28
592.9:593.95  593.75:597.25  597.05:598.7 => -0.010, 1.3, 1.32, 1.3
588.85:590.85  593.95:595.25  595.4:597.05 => -0.031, 1.17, 1.32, 1.32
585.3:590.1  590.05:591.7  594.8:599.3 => -0.043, 1.24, 1.32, 1.33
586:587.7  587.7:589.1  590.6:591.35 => 0.172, 1.35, 1.15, 1.34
